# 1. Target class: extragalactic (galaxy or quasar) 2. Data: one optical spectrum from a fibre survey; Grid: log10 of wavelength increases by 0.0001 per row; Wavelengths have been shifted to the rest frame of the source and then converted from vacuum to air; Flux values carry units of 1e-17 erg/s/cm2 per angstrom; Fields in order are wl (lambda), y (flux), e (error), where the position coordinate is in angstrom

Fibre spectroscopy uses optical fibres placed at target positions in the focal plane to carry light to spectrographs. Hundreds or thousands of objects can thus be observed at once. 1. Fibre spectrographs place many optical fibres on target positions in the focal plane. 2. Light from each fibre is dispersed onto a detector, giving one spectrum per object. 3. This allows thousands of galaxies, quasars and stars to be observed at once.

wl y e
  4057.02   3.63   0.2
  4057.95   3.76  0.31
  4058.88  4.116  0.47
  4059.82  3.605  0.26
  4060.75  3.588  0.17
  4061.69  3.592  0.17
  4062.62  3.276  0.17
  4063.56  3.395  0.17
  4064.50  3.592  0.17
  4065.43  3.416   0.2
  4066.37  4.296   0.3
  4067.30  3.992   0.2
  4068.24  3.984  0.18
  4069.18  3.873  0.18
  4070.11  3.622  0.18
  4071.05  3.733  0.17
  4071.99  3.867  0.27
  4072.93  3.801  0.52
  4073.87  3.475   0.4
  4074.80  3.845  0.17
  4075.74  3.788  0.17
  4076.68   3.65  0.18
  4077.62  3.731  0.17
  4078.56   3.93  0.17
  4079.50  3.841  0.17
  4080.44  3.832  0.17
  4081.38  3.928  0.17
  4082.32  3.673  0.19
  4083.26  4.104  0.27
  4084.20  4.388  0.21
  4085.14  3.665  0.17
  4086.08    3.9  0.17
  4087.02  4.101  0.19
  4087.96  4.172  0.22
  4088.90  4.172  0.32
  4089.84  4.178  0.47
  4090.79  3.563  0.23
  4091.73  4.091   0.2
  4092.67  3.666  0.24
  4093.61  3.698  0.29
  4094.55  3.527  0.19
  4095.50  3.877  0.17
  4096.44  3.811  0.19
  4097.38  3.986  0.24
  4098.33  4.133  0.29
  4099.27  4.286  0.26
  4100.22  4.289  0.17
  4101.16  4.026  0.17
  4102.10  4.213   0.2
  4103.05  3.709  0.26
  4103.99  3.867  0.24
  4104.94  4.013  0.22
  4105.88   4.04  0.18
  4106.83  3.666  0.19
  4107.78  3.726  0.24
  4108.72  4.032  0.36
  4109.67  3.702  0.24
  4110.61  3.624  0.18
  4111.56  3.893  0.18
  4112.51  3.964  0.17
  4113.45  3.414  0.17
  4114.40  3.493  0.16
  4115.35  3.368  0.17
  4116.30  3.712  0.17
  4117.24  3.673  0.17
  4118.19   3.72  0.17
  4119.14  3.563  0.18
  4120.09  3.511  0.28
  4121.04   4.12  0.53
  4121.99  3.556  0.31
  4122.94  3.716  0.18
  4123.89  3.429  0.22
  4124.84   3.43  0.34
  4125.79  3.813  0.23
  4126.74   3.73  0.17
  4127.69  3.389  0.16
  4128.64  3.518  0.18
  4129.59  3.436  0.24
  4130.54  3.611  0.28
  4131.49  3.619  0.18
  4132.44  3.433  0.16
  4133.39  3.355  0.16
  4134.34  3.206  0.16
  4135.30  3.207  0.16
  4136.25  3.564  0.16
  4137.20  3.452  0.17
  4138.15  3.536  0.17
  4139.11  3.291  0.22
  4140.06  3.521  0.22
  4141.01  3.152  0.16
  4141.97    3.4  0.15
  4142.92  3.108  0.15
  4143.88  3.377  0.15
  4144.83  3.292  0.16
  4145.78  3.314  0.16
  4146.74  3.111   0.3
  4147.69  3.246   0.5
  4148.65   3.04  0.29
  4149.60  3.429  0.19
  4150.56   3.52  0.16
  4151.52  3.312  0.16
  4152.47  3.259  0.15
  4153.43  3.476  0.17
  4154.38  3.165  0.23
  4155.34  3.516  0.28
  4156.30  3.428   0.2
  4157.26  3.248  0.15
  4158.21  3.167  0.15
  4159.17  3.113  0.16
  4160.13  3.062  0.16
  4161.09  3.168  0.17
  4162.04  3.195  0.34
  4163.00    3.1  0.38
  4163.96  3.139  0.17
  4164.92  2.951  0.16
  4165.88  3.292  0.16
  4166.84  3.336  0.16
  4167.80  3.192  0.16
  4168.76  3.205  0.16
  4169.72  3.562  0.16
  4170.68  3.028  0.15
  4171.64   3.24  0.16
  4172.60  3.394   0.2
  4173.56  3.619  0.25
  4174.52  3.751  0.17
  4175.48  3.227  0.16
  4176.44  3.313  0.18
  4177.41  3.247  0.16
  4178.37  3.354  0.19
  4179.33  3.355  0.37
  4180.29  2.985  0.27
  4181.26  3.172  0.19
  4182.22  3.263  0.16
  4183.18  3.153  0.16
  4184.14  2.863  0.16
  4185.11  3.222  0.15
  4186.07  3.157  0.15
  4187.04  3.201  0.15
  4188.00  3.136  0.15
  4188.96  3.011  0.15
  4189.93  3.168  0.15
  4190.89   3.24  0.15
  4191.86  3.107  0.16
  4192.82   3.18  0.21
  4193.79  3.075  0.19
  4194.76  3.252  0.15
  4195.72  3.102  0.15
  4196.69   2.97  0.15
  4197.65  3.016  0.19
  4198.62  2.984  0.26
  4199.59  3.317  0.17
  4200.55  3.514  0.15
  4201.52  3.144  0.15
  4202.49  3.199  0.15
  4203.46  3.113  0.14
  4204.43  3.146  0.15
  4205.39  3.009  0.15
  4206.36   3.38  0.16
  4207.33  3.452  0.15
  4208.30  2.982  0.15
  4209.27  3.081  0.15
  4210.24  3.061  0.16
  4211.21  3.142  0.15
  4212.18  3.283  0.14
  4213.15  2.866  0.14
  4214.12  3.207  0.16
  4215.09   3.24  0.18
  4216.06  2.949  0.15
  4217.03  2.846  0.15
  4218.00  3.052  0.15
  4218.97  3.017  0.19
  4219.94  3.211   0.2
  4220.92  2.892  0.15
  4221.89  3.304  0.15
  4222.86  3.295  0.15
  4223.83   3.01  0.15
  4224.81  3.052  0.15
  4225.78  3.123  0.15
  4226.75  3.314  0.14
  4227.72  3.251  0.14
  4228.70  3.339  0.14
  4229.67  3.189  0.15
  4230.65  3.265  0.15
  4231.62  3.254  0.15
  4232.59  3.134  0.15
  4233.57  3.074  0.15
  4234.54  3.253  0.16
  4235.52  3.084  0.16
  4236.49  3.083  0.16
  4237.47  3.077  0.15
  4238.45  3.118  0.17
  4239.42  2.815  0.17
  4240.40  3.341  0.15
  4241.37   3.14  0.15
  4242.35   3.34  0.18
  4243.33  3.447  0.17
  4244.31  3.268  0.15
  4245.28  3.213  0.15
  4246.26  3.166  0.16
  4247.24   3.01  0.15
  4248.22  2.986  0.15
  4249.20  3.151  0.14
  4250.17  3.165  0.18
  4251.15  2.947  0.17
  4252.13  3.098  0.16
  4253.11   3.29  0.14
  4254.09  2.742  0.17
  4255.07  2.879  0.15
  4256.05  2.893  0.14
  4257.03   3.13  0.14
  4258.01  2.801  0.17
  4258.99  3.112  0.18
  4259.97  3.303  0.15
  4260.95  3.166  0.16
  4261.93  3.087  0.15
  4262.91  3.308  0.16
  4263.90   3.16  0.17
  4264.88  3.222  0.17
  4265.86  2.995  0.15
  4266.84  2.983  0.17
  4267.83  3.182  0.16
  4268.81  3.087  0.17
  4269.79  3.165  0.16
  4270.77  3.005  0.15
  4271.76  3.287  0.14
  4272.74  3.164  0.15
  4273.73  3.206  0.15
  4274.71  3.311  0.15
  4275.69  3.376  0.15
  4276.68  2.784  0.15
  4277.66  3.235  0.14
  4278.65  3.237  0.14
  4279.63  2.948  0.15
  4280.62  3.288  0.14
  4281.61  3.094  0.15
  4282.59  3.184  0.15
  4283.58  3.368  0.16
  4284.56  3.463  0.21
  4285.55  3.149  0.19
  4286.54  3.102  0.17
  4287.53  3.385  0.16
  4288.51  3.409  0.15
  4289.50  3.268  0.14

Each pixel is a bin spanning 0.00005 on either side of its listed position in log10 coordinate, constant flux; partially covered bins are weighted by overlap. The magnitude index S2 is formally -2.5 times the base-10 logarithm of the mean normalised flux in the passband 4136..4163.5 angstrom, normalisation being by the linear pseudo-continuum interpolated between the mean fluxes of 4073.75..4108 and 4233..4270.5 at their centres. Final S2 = 0.10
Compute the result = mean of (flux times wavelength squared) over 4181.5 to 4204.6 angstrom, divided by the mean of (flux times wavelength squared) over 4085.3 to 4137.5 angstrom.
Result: 0.9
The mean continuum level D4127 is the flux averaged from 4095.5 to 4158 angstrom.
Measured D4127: 3.58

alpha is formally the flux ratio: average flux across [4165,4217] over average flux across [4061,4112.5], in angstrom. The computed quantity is 0.83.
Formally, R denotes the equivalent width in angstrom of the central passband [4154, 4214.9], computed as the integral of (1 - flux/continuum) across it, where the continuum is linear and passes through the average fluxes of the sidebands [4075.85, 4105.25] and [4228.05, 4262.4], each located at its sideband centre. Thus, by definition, 4.3 angstrom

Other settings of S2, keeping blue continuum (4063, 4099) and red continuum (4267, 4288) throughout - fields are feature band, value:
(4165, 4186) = 0.08 mag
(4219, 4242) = 0.06 mag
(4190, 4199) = 0.12 mag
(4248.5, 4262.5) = 0.07 mag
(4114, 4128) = 0.03 mag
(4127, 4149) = 0.09 mag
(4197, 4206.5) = 0.09 mag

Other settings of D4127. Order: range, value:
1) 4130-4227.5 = 3.22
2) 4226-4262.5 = 3.13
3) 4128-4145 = 3.4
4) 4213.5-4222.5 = 3.08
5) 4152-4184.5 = 3.25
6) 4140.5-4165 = 3.25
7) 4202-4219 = 3.11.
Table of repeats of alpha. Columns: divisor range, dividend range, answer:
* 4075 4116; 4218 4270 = 0.81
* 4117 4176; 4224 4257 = 0.93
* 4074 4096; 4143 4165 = 0.84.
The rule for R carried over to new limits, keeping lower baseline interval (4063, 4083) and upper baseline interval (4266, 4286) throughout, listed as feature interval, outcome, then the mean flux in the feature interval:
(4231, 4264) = 1.4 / 3.12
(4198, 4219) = 1.5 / 3.14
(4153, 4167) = 1.2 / 3.22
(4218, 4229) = 0.6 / 3.16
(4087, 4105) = -1.3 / 3.96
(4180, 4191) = 1.0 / 3.13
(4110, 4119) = 0.0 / 3.65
